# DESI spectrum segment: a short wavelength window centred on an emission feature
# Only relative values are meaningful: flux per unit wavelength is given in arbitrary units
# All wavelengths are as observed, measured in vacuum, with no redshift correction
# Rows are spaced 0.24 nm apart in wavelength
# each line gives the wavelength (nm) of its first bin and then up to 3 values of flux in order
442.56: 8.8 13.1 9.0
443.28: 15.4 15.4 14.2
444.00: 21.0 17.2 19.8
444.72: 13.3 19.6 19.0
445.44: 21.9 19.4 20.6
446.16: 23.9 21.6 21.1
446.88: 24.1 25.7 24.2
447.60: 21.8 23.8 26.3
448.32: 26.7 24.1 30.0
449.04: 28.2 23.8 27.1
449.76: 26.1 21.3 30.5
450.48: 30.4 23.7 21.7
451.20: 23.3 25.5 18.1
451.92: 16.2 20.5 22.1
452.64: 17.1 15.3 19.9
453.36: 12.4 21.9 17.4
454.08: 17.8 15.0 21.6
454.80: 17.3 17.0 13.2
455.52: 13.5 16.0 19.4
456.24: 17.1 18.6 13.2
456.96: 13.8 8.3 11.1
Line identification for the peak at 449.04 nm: C IV 1549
